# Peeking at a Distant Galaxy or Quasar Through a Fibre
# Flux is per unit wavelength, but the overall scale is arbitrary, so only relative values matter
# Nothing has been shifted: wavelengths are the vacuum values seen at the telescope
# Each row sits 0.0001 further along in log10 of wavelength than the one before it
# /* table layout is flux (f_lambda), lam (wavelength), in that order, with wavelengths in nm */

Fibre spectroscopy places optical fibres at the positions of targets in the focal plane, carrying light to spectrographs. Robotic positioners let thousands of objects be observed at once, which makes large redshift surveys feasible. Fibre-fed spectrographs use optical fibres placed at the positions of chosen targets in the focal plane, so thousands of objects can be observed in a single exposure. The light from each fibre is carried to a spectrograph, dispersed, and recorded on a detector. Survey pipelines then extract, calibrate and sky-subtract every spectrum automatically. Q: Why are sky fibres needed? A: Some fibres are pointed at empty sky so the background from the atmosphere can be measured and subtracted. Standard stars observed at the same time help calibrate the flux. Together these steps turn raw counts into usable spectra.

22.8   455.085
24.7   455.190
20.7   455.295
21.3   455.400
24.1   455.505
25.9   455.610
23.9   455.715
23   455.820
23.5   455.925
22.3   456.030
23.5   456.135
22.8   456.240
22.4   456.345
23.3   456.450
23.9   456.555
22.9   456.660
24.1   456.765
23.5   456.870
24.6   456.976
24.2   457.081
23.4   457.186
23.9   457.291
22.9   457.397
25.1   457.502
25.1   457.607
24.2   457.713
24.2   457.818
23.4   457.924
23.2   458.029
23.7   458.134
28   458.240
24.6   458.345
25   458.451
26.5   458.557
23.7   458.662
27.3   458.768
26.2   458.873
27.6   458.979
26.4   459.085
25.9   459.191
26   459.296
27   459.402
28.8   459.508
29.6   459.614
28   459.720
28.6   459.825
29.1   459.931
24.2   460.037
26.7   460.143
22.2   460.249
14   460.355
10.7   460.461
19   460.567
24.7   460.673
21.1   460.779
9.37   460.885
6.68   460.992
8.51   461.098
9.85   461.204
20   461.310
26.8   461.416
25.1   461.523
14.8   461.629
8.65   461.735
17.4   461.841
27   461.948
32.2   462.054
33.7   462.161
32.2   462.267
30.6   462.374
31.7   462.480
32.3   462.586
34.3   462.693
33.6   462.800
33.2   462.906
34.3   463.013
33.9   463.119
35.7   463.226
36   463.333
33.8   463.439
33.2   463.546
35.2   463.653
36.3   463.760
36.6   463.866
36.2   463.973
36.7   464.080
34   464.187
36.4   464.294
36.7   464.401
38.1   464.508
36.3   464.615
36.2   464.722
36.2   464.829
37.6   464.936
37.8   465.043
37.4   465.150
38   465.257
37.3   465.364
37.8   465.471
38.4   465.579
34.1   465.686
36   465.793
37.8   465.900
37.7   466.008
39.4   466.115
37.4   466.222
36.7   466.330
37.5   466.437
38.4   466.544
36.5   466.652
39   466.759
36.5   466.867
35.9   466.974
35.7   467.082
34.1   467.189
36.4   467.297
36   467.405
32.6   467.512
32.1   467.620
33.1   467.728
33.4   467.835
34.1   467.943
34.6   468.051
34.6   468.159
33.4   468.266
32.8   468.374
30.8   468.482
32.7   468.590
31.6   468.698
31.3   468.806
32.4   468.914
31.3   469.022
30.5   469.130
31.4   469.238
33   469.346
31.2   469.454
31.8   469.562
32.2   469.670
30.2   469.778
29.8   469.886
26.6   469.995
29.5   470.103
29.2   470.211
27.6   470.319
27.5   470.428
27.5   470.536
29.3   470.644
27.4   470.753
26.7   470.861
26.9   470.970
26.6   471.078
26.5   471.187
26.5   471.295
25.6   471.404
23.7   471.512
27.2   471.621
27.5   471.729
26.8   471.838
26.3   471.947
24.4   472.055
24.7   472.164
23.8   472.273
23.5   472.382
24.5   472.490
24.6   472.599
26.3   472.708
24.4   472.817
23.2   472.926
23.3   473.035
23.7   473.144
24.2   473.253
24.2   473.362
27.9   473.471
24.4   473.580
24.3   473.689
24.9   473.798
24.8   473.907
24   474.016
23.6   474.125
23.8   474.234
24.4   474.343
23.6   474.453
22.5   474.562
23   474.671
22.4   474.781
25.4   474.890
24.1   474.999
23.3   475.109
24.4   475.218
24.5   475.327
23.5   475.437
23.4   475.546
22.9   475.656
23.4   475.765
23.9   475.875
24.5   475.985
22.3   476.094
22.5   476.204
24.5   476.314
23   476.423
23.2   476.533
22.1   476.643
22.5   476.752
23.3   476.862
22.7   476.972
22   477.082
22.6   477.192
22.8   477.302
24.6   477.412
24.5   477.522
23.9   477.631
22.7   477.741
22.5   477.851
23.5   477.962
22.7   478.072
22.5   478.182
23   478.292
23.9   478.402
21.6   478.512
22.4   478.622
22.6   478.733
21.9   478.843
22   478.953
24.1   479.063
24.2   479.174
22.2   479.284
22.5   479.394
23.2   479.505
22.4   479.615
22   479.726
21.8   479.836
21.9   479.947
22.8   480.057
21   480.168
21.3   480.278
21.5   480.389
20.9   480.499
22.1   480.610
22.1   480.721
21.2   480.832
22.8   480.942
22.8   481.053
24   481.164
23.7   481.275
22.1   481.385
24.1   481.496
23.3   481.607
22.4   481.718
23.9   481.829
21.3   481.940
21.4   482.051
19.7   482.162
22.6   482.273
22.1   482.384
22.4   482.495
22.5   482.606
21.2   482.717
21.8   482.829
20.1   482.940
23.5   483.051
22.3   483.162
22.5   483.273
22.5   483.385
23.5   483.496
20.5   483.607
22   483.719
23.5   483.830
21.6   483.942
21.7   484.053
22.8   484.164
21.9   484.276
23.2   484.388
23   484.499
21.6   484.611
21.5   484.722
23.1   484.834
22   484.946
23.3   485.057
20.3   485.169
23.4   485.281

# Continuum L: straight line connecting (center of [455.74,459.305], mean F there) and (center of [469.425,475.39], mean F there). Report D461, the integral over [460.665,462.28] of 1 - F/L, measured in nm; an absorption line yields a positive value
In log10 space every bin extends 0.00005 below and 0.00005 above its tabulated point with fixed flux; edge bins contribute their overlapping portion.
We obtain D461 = 0.348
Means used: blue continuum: 24.4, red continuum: 25.8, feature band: 19.4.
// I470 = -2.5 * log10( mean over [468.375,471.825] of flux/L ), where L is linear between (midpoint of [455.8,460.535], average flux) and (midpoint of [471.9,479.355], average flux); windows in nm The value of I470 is -0.22 mag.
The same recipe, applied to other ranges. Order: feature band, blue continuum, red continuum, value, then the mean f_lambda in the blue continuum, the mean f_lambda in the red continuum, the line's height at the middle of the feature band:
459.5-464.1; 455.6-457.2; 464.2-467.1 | 0.20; 23.5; 37.1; 31.5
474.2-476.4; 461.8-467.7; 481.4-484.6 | 0.17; 35.2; 22.2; 27.7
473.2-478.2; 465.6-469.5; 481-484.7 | 0.19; 34.5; 22.3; 28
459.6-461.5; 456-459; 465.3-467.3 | 0.39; 24.3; 37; 28.7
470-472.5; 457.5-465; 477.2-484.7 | -0.07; 27.3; 22.5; 24.9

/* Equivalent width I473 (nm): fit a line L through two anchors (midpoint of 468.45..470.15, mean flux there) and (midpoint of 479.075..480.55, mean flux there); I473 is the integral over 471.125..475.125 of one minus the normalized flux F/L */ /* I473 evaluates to 0.45 nm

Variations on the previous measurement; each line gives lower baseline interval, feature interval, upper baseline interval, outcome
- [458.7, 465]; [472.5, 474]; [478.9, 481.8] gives -0.004 nm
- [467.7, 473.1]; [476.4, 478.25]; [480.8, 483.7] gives 0.143 nm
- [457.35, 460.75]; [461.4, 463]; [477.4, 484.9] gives -0.222 nm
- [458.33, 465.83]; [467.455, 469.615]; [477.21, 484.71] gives -0.476 nm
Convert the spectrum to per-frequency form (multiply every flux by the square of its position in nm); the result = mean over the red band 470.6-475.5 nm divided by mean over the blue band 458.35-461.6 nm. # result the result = 1.2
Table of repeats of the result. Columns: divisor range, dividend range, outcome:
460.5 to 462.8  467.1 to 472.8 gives 1.36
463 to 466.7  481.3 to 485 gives 0.66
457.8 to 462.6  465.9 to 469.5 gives 1.52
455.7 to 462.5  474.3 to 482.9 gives 1.06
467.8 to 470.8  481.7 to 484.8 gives 0.76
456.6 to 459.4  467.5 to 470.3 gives 1.34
